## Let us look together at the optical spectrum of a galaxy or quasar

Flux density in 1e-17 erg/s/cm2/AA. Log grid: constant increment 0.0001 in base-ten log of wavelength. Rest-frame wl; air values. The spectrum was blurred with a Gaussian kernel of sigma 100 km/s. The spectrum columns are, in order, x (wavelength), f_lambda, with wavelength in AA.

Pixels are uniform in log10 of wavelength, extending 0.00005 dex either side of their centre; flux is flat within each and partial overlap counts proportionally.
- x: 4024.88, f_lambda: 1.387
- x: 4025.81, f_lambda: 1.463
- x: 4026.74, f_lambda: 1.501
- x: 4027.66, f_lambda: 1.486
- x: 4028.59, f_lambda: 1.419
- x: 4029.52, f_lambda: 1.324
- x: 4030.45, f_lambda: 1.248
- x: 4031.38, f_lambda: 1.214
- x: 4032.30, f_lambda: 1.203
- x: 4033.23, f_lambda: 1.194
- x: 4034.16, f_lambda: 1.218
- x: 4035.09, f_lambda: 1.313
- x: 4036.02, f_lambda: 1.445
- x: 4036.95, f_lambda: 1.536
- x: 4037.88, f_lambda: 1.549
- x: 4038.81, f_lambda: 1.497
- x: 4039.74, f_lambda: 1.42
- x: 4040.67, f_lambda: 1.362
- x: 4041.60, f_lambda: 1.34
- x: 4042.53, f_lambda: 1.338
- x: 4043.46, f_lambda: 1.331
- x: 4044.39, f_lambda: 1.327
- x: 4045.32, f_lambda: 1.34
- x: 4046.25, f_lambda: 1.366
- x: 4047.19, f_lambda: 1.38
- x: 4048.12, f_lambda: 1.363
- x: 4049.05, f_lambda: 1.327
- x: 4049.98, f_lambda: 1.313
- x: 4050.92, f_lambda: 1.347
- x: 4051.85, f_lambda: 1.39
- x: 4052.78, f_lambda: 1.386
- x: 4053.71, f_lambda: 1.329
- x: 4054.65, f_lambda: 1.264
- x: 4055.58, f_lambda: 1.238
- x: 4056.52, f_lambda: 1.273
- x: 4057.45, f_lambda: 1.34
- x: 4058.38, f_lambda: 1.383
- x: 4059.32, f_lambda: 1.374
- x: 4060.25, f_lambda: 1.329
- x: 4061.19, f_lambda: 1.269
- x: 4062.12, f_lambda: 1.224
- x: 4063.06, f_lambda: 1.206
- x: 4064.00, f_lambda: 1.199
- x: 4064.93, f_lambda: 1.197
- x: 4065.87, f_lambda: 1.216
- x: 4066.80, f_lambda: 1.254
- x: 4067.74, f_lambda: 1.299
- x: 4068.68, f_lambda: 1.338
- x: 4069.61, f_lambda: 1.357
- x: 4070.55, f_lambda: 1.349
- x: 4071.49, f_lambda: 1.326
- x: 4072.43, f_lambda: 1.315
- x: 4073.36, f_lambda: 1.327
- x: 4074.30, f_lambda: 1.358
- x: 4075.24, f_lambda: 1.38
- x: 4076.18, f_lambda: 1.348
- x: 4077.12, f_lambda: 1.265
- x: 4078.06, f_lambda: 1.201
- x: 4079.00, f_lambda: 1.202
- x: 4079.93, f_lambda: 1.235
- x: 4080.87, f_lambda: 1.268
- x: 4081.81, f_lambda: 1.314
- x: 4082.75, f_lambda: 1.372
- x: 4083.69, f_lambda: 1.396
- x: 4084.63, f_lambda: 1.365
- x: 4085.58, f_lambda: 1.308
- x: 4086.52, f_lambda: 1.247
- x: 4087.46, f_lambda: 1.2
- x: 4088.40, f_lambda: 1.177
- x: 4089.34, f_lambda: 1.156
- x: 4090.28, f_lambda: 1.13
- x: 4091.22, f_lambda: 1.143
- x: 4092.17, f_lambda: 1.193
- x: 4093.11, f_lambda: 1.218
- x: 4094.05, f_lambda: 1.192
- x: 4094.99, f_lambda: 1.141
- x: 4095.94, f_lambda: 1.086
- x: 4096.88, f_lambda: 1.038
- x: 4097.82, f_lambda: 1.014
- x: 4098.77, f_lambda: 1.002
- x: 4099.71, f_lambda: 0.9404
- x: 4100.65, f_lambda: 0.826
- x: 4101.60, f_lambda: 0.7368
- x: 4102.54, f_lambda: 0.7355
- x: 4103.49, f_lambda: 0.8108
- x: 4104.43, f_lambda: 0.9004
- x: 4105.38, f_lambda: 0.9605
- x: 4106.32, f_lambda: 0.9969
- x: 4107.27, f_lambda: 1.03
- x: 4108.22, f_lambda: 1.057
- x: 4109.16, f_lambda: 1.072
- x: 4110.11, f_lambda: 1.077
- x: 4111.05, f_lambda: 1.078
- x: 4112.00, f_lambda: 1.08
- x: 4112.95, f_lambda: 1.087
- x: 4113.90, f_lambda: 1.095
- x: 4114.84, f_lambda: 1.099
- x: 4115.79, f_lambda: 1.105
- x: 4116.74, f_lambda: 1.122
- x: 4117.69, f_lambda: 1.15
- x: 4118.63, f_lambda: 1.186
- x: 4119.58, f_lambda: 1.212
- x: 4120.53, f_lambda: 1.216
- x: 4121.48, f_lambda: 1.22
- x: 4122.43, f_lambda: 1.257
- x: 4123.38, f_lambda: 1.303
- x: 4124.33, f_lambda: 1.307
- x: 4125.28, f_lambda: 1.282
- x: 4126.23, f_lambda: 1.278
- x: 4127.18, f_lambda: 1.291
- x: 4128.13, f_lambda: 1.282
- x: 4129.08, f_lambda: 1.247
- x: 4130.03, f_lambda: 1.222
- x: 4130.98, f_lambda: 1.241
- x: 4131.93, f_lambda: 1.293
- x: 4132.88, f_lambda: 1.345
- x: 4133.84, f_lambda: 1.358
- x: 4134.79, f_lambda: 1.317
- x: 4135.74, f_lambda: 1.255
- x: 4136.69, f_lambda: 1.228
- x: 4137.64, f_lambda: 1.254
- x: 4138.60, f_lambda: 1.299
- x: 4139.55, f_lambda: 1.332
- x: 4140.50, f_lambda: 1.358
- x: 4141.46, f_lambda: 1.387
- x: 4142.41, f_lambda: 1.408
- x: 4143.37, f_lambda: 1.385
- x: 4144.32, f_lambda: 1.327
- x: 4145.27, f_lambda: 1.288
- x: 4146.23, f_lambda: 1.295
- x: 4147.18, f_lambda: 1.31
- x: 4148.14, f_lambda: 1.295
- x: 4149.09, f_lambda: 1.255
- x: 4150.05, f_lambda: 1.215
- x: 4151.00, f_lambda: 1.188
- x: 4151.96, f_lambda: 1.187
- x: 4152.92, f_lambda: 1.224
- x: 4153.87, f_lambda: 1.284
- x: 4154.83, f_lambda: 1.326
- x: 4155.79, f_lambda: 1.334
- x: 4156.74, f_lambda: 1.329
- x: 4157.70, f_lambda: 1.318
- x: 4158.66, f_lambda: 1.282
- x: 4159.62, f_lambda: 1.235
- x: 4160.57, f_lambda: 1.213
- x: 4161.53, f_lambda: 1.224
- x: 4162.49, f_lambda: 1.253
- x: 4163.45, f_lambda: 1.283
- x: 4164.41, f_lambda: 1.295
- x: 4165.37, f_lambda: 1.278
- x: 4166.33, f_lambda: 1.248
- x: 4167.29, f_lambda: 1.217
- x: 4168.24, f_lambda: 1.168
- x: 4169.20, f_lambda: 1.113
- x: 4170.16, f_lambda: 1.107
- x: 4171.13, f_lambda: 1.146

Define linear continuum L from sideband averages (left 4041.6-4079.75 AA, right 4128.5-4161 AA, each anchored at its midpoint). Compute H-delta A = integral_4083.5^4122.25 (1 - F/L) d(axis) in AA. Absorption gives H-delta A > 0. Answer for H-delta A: 6.19 AA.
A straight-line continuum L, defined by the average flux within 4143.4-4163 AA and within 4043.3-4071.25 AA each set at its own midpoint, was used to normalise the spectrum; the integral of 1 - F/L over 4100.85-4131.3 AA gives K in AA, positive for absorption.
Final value 4.1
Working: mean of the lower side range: 1.31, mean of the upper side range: 1.27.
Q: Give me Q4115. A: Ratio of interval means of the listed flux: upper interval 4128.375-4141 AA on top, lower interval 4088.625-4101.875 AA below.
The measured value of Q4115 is 1.21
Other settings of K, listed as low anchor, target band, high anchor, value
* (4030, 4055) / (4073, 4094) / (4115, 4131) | 0.4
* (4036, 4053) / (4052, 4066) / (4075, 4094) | 0.5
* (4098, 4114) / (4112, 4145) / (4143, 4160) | -3.9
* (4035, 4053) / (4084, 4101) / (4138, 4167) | 2.6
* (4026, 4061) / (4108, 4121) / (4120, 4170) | 1.8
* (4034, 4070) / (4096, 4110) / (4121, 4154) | 3.9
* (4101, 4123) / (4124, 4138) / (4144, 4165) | -1.6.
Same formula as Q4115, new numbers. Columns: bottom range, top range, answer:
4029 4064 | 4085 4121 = 0.81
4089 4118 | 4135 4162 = 1.24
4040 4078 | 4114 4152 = 0.96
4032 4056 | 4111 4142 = 0.92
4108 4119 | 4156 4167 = 1.15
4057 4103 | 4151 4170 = 1.03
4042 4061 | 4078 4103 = 0.85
